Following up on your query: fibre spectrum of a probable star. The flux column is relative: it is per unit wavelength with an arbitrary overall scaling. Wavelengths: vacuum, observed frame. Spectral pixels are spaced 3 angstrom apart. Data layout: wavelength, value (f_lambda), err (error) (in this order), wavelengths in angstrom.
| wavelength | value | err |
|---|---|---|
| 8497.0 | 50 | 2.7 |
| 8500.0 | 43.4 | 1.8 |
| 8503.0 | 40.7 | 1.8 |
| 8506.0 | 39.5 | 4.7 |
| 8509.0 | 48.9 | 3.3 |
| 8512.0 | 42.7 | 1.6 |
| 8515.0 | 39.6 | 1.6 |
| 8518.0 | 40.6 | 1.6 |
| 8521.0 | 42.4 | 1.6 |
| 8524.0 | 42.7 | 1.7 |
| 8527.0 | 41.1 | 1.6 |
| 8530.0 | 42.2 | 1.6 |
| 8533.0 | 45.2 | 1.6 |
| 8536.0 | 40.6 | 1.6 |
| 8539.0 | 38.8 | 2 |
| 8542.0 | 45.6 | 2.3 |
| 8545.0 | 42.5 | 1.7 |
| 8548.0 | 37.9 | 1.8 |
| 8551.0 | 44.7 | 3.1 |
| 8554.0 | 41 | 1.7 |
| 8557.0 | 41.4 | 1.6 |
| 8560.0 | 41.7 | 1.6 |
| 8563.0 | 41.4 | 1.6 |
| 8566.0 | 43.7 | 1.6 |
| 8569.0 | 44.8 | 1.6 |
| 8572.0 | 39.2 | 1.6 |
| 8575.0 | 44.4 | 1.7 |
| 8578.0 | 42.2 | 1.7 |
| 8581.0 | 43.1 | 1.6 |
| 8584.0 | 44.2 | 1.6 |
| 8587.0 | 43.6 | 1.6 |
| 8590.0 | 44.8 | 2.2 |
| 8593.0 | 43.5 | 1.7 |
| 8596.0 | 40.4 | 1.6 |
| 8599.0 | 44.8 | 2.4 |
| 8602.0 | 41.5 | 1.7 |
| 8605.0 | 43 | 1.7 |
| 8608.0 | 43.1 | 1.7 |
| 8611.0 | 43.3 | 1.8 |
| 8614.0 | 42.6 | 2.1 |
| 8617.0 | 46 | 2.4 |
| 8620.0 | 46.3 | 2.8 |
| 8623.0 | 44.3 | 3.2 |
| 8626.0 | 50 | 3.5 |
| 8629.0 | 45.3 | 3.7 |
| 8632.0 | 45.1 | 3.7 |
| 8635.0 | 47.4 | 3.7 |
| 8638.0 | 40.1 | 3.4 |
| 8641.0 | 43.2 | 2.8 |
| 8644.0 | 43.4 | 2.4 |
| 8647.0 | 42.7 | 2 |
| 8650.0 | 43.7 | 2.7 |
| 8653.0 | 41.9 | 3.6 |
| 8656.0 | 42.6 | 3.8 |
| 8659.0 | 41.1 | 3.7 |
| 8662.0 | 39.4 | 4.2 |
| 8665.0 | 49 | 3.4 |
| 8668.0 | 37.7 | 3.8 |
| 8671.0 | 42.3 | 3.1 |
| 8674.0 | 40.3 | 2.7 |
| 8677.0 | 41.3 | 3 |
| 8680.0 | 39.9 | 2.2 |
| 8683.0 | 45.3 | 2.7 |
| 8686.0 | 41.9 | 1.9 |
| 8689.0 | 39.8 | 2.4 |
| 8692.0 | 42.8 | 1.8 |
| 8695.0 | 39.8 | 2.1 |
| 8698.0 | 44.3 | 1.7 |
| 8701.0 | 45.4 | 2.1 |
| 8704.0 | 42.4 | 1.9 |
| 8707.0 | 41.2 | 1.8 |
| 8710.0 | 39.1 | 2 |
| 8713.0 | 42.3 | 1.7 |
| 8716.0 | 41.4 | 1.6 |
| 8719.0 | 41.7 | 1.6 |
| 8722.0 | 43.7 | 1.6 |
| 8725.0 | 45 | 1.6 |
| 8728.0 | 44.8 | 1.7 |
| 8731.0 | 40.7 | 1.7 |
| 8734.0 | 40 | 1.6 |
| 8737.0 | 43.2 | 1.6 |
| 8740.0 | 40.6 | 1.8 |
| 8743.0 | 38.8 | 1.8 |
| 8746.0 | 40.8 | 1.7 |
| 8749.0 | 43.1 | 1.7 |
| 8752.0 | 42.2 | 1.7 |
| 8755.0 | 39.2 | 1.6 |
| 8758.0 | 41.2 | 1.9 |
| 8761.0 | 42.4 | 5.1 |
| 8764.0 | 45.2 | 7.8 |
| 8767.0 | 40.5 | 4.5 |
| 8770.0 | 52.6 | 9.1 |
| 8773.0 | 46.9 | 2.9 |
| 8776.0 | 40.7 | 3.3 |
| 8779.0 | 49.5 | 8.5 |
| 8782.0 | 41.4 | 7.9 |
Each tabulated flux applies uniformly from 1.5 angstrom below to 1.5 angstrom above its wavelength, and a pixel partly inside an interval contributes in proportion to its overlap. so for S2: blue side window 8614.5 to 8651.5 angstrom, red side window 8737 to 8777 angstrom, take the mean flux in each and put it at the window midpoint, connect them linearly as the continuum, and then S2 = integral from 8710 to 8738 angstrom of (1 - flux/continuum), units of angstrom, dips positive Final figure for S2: 0.6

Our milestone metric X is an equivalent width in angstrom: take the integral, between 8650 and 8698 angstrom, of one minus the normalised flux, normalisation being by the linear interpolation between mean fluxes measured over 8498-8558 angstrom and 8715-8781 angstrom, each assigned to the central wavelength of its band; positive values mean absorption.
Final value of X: 0.9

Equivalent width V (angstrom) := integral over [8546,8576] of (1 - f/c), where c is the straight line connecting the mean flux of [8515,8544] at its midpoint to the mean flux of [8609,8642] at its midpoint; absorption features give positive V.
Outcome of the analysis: 0.7 angstrom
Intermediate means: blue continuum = 42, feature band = 42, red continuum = 44.9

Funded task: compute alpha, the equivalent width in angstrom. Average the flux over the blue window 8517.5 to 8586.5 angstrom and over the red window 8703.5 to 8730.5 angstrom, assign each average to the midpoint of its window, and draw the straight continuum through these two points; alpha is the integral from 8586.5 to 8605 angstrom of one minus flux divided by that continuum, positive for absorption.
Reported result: -0.34 angstrom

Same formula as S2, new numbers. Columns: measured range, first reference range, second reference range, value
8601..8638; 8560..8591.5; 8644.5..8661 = -1.7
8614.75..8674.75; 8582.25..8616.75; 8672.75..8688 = -1.7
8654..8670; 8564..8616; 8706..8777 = 0.3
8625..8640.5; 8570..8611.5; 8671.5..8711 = -1.0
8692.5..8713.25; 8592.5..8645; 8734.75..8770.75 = 0.4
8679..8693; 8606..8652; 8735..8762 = 0.3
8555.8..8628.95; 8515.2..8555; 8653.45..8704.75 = -2.7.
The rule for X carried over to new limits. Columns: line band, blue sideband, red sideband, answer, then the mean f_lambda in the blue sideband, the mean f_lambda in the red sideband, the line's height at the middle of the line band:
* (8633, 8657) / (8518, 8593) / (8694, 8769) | -0.5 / 42.5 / 42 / 42.2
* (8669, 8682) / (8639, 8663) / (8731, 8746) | 0.3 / 42.3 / 40.7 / 41.8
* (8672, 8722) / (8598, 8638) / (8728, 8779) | 1.9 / 44.6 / 42.7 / 43.5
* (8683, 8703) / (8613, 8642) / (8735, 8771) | 0.5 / 45.1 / 42.3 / 43.6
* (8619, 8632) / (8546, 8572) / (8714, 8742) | -1.3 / 41.9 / 42.3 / 42.1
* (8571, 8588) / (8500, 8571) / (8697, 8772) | -0.3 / 42.2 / 42.5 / 42.2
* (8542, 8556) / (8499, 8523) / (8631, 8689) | 0.1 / 42.2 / 42.4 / 42.3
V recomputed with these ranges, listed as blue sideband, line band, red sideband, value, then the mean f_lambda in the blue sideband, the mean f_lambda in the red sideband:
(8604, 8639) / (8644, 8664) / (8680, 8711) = 0.66 angstrom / 44.8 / 42.1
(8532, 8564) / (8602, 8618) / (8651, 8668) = -0.45 angstrom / 41.8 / 42.4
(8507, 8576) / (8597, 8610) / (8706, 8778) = -0.21 angstrom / 42.3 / 42.4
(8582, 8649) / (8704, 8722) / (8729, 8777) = 0.60 angstrom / 44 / 42.4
